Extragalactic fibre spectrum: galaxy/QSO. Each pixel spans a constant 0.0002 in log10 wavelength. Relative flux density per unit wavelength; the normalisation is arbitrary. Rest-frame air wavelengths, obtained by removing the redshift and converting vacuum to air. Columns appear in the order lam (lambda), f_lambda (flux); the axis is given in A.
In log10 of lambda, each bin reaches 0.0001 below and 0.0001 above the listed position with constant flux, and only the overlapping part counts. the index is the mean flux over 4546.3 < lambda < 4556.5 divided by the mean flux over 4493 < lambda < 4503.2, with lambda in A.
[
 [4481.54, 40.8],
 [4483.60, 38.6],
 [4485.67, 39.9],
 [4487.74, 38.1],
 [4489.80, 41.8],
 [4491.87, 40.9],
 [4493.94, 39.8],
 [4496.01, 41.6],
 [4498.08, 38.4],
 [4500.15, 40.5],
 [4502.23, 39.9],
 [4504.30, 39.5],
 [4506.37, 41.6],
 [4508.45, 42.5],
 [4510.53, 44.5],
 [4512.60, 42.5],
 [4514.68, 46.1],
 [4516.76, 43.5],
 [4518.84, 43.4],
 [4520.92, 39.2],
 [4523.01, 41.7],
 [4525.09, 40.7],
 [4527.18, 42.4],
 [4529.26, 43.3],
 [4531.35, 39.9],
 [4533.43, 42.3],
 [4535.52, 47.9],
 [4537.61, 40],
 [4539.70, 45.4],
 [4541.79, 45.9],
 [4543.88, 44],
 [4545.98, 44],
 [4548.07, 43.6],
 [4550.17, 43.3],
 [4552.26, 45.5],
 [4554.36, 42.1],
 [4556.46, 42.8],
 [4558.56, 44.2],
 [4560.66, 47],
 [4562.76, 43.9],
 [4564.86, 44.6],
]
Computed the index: 1.09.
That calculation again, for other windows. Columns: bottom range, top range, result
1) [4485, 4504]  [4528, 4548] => 1.09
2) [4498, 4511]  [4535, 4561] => 1.08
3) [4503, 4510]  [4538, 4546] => 1.08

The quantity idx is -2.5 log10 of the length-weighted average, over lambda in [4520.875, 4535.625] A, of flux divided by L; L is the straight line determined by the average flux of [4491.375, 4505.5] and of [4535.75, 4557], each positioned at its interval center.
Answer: 0.01 mag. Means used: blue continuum 40.1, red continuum 43.8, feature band 42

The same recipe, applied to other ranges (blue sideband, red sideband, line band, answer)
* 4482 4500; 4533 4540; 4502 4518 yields -0.028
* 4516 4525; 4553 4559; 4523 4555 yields -0.023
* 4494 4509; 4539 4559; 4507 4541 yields -0.018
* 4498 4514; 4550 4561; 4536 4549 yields -0.016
